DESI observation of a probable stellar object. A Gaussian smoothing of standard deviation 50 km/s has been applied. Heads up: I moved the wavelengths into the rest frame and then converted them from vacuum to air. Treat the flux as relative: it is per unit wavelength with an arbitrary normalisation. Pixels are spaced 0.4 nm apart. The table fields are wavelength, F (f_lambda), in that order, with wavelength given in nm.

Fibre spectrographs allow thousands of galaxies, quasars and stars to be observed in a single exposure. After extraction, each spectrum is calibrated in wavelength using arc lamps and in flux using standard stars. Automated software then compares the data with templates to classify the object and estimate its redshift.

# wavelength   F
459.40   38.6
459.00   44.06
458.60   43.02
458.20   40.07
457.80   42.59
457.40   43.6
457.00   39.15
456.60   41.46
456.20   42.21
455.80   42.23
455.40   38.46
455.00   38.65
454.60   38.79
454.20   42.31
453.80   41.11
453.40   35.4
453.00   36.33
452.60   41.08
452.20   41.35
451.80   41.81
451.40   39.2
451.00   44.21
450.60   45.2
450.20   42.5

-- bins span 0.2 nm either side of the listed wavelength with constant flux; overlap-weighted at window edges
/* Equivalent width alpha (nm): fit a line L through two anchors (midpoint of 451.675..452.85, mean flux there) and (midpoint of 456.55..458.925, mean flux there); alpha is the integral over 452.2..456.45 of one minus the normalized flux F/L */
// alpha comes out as 0.17 nm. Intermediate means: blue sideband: 41.2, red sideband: 41.8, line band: 39.8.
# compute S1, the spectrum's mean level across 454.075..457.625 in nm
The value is 40.7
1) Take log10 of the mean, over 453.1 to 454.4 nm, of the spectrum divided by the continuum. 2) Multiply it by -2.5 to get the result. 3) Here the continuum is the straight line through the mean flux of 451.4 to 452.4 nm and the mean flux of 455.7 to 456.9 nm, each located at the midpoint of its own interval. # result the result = 0.05 mag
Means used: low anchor 41.1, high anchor 41.7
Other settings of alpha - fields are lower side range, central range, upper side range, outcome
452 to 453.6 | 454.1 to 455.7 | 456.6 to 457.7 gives 0.02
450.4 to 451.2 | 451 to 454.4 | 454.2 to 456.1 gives 0.20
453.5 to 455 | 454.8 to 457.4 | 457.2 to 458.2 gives 0.05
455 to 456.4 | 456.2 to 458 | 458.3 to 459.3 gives -0.01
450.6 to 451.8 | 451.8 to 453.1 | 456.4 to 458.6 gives 0.06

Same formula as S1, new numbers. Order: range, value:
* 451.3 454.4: 39.8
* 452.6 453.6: 36.9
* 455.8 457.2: 41.1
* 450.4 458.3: 40.8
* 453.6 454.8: 40.7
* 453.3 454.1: 39.1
